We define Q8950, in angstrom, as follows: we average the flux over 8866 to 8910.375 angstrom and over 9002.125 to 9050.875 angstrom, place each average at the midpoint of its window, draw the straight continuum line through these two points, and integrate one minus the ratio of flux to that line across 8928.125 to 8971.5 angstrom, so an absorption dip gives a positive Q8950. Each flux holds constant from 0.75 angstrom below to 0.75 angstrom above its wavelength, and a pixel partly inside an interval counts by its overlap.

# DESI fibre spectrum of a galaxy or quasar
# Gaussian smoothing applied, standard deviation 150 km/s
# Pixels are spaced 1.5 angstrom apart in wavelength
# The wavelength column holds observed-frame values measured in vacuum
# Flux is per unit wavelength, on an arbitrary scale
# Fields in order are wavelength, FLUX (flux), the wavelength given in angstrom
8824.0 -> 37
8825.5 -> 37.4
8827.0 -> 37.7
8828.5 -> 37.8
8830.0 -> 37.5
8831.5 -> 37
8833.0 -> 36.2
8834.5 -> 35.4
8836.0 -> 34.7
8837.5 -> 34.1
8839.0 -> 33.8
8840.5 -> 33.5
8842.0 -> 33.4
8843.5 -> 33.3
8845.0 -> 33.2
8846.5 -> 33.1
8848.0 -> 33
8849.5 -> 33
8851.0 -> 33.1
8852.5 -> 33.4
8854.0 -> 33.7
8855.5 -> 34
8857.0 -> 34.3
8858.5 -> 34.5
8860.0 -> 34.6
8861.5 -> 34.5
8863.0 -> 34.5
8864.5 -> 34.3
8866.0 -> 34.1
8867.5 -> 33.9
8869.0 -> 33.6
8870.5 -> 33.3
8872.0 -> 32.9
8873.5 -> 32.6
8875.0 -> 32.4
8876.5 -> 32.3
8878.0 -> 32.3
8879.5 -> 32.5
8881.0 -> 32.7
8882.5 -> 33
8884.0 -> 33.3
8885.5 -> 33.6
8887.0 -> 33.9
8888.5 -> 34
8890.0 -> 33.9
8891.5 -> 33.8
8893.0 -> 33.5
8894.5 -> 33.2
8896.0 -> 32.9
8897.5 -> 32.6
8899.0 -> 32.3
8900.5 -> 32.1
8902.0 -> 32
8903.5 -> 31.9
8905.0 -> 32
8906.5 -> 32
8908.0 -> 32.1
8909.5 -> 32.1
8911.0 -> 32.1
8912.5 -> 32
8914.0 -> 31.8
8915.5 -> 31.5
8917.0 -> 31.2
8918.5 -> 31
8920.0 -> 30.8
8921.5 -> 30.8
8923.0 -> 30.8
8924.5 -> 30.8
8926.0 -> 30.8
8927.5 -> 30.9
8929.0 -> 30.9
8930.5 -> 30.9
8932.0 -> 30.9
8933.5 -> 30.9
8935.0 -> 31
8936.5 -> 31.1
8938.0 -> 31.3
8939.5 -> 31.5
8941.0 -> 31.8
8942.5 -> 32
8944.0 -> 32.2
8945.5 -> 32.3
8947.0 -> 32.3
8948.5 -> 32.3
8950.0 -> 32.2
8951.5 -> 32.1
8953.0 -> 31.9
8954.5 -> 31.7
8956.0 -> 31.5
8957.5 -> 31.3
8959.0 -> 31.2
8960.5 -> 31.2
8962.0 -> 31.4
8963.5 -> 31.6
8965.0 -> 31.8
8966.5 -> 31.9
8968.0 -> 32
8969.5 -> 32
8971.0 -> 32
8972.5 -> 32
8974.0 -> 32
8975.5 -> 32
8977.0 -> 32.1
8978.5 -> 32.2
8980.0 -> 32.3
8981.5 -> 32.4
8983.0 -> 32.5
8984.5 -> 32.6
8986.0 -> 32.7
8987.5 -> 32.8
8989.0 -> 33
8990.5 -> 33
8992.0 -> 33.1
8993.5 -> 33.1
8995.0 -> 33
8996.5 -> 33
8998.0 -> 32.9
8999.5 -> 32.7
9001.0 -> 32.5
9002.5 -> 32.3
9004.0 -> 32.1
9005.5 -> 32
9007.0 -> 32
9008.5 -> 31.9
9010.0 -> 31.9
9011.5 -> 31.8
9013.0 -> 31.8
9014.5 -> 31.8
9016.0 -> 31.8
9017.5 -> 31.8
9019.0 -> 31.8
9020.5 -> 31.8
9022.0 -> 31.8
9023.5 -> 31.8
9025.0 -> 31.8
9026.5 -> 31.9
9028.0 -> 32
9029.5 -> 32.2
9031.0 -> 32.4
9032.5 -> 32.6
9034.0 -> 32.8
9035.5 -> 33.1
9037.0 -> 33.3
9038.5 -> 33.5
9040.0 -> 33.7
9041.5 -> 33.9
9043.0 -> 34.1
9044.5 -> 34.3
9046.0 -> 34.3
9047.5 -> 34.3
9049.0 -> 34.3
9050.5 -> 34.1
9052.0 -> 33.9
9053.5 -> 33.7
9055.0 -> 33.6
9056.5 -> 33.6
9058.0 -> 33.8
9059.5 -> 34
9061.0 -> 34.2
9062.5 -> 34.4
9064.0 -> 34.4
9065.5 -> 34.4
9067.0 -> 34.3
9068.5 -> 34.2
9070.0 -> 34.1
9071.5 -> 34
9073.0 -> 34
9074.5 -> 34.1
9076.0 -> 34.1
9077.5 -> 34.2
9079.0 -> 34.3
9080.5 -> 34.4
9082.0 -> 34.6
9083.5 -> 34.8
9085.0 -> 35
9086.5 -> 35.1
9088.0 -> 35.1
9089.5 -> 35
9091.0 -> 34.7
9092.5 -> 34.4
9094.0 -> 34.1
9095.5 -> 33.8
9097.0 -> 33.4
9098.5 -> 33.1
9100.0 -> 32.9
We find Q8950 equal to 1.5 angstrom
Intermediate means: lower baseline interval 32.9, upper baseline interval 32.6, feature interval 31.6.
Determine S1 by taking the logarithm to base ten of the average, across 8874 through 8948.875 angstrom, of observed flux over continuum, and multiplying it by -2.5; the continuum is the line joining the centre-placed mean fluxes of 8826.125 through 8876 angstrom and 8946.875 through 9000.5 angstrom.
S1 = 0.04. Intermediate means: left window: 34.3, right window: 32.2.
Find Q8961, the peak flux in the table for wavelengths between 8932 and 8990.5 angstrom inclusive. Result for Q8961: 33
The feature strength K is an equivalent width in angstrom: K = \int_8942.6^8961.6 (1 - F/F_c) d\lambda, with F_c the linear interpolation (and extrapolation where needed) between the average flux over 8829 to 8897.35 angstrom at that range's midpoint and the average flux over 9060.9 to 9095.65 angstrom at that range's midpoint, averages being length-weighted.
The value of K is 1.2 angstrom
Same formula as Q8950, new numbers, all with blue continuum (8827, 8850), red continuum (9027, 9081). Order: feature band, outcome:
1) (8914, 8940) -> 2.5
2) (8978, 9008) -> 1.3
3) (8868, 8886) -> 0.9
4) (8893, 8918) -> 1.7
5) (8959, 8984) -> 1.6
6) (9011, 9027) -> 1.0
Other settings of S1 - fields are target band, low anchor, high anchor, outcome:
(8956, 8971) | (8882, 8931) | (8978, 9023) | 0.02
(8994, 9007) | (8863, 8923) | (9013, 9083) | 0.02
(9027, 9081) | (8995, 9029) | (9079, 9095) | -0.01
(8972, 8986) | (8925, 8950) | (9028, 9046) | 0.00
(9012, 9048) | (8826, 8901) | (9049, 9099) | 0.05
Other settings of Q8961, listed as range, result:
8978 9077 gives 34.4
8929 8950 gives 32.3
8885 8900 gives 34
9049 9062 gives 34.3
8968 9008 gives 33.1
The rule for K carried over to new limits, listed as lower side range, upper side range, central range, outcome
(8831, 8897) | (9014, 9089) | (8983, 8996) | 0.27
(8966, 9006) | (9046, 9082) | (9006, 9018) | 0.42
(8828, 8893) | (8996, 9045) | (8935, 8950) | 0.59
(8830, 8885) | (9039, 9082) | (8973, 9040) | 3.22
